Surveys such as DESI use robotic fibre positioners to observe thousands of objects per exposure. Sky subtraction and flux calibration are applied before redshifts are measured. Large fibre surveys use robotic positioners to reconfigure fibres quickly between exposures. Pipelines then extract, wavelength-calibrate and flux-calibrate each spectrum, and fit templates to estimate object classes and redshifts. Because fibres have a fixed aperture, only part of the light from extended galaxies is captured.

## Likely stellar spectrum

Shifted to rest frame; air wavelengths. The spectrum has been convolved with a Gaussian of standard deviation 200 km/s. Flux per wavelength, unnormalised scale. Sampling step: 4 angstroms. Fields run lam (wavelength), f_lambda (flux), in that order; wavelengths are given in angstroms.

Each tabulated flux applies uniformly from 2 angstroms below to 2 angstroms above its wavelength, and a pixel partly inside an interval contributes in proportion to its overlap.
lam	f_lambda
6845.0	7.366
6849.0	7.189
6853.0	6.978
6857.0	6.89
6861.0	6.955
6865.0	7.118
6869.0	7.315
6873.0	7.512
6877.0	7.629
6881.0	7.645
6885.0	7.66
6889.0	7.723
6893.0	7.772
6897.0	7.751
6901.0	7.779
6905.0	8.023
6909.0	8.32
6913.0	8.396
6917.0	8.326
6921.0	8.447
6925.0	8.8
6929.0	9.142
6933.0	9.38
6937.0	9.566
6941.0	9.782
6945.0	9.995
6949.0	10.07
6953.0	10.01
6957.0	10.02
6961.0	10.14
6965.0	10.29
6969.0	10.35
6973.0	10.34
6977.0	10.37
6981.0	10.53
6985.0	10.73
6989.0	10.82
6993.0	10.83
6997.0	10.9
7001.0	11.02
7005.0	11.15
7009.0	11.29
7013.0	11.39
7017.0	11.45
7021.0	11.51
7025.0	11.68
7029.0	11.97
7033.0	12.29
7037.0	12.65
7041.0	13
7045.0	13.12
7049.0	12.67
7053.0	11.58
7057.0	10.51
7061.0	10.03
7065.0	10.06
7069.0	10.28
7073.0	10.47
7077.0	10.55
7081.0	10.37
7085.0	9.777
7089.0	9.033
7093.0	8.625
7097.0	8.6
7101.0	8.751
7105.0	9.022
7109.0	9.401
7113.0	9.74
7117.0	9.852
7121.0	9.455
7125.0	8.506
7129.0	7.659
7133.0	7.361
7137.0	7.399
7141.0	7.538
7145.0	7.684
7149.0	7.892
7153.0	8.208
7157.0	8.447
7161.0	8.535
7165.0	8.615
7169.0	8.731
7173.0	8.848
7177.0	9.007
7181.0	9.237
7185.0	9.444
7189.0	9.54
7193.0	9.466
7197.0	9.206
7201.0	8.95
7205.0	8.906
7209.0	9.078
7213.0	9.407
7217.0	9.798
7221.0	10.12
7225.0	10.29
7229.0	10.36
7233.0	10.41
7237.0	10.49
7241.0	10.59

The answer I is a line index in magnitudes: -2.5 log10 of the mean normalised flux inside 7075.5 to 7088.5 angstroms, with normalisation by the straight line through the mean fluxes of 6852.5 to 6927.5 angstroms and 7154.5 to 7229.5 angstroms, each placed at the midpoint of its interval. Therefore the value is -0.16 mag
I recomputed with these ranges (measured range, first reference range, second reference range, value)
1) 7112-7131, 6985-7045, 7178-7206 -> 0.13 mag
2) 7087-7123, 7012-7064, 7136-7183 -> 0.08 mag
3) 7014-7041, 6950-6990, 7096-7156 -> -0.24 mag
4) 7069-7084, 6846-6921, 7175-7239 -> -0.18 mag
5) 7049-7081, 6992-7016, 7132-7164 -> -0.09 mag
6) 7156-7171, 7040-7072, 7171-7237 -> 0.17 mag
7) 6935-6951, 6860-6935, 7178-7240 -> -0.19 mag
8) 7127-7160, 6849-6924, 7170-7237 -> 0.18 mag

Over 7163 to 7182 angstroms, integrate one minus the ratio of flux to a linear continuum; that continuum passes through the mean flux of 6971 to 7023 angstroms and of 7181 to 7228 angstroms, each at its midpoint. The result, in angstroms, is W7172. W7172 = 1.64 angstroms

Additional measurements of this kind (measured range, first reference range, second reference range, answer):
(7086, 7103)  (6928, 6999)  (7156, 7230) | 1.5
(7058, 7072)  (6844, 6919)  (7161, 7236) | -2.5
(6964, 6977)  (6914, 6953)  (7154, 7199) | -1.5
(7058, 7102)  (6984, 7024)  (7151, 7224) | 2.4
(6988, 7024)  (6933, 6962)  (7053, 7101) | -4.7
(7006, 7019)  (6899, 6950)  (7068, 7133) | -3.2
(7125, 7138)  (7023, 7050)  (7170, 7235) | 3.8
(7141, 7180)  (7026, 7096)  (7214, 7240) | 7.8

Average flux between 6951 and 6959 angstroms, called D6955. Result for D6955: 10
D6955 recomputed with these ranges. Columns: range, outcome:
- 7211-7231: 9.99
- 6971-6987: 10.5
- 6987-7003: 10.9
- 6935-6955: 9.88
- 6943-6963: 10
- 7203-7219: 9.3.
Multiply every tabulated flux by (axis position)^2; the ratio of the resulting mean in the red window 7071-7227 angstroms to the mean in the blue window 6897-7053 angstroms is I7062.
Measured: 0.9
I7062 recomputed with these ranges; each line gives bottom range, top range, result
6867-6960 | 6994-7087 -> 1.36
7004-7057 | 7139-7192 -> 0.75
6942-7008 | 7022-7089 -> 1.10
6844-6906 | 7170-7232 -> 1.39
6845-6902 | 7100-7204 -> 1.27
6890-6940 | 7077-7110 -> 1.15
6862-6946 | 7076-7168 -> 1.12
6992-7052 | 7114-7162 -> 0.72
